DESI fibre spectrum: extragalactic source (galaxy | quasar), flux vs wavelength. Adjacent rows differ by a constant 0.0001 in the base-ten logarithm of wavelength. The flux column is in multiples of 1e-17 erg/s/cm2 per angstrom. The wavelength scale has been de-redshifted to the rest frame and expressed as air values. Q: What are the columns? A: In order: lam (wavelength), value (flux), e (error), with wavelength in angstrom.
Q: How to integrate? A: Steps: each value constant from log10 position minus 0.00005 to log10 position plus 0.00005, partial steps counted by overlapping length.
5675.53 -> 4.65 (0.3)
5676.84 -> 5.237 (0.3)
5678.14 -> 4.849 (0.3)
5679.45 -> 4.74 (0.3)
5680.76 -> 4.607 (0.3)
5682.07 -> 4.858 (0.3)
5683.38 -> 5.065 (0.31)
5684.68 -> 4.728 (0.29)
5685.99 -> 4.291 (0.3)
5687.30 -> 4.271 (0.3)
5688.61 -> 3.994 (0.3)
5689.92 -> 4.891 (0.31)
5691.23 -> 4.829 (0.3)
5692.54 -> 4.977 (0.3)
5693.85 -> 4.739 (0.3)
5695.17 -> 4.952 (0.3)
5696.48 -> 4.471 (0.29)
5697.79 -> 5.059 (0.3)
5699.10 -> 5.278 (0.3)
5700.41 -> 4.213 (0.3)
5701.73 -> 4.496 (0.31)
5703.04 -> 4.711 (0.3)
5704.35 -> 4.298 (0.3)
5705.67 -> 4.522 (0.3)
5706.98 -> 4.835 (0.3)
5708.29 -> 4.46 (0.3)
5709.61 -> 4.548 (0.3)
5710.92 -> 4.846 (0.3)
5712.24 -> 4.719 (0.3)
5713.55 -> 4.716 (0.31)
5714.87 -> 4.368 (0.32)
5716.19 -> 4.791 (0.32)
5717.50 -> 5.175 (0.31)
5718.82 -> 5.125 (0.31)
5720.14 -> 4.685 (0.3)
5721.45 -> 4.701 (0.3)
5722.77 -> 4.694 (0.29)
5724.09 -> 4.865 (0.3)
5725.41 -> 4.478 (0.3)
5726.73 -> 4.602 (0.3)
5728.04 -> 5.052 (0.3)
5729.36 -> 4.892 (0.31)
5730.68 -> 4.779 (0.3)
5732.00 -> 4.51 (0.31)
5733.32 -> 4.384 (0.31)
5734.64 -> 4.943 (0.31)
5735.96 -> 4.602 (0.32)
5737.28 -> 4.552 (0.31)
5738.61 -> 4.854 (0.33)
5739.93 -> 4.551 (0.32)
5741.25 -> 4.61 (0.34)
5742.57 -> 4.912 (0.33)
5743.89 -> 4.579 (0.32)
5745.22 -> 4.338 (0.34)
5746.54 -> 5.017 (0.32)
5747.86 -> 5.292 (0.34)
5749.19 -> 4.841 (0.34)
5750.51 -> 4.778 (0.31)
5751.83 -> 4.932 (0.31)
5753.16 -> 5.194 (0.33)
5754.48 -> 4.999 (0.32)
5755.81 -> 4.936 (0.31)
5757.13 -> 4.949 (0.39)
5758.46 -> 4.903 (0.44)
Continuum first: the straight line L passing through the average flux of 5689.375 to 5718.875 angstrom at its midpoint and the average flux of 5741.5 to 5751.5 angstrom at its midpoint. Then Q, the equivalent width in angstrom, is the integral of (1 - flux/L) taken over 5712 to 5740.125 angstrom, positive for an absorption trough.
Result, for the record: 0.3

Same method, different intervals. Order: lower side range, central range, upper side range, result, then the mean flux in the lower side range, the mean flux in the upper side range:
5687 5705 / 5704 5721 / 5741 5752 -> 0.0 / 4.66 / 4.82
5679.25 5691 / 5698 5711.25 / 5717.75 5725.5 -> 0.2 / 4.61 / 4.8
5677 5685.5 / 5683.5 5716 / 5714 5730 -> 1.1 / 4.83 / 4.78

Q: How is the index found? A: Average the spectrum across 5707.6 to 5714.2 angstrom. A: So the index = 4.66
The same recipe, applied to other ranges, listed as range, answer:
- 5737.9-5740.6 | 4.69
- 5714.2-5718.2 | 4.78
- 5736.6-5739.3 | 4.69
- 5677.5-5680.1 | 4.79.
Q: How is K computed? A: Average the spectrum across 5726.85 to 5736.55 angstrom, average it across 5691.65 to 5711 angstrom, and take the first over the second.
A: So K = 1.01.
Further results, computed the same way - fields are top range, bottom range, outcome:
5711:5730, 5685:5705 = 1.03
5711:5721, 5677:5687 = 1.01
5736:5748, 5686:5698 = 1.01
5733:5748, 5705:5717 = 1.01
